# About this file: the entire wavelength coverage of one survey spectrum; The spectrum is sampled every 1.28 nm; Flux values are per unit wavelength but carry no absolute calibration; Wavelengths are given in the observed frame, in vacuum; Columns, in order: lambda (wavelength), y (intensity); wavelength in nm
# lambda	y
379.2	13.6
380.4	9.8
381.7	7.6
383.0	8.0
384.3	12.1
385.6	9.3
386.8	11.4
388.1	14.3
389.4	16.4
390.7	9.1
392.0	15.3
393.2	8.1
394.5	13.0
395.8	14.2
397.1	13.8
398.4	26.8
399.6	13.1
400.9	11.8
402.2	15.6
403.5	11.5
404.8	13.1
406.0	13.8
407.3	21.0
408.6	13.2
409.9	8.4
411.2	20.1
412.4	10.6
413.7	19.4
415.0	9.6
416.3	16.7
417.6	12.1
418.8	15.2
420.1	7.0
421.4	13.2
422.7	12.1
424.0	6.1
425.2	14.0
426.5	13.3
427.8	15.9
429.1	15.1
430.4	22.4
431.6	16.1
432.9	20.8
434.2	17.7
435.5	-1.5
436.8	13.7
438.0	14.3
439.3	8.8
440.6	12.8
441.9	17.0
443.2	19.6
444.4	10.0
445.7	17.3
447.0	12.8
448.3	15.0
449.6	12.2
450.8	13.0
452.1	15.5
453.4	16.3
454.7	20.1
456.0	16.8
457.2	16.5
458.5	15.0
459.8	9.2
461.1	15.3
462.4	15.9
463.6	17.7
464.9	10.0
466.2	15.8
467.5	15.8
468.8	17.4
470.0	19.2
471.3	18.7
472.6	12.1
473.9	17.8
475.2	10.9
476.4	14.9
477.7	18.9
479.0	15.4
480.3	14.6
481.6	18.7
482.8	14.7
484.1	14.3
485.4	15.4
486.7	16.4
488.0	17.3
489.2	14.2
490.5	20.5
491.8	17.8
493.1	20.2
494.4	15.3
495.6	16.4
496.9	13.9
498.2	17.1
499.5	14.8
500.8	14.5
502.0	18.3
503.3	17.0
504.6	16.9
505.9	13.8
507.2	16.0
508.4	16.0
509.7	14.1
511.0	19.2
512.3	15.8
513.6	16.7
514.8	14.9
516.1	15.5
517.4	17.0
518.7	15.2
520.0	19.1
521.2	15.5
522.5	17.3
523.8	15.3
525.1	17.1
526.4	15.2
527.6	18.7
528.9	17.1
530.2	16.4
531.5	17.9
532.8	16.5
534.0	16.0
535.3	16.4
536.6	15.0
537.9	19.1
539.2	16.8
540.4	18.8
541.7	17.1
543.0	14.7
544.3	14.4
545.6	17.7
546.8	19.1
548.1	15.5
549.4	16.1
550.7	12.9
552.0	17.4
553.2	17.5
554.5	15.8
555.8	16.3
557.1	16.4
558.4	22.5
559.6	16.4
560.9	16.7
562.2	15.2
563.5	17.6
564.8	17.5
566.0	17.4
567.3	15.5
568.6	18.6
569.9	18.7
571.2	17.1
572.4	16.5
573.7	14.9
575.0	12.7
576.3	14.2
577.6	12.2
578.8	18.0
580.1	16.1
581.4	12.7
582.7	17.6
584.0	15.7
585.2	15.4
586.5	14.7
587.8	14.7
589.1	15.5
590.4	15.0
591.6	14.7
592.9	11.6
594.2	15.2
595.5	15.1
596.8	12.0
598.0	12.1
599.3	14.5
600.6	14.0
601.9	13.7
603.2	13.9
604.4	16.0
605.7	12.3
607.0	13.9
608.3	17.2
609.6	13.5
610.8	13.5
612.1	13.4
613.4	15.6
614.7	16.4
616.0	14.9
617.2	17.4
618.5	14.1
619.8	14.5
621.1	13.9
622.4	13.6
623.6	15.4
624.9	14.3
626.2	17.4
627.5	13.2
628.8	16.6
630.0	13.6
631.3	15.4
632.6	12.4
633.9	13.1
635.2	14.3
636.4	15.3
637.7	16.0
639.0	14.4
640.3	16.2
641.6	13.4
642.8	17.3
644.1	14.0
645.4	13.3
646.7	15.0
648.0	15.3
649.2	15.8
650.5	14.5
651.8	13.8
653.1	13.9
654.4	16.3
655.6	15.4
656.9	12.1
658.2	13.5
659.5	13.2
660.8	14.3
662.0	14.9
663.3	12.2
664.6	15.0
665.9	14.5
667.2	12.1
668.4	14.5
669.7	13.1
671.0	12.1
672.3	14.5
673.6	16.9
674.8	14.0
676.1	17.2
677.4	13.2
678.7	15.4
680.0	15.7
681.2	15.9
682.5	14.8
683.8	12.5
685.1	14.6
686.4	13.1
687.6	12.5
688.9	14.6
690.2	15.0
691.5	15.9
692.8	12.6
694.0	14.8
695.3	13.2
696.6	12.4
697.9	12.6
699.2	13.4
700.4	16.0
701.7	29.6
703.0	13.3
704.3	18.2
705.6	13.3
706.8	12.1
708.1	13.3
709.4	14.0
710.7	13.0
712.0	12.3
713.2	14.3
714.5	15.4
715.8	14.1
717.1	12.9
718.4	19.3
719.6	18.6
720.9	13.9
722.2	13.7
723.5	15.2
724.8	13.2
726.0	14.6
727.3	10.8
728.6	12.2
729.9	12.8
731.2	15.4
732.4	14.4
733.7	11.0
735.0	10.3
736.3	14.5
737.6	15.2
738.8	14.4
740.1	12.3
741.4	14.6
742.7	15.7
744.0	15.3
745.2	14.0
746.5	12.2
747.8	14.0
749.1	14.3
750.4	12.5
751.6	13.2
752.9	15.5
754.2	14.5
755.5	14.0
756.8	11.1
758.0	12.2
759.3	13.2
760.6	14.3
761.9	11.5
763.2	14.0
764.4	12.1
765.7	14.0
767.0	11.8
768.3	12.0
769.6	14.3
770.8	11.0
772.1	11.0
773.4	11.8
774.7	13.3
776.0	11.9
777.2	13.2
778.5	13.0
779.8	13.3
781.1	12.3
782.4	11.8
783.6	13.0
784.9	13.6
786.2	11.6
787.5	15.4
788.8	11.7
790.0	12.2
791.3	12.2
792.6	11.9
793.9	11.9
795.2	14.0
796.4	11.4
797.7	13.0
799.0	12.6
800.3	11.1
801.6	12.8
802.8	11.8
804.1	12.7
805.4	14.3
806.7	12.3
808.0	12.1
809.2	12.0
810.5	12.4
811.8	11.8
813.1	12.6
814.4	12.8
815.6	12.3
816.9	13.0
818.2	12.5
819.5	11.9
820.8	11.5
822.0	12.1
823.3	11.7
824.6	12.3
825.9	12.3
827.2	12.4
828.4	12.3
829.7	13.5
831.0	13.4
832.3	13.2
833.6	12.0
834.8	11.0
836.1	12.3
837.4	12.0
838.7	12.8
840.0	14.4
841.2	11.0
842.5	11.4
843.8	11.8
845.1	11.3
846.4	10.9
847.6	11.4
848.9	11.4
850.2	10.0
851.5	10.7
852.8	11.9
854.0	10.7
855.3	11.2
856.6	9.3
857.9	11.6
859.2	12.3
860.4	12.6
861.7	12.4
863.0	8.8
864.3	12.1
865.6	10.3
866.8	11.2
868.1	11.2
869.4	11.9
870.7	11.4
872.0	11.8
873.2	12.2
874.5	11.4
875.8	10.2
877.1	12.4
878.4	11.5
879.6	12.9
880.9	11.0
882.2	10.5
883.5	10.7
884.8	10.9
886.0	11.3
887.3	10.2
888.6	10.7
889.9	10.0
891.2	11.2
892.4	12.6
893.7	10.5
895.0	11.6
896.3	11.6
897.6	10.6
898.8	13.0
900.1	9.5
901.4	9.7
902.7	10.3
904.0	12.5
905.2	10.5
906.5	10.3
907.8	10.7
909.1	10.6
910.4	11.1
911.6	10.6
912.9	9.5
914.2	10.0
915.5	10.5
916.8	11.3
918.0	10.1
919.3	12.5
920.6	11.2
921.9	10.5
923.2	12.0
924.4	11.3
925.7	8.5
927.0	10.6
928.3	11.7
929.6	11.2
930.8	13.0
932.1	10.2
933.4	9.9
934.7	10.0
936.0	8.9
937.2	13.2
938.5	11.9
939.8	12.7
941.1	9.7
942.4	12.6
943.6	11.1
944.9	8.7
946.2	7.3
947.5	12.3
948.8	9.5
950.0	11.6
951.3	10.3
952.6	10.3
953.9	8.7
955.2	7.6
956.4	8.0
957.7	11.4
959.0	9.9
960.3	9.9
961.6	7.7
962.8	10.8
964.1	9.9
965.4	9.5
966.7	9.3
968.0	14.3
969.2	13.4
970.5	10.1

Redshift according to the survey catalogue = 0.069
